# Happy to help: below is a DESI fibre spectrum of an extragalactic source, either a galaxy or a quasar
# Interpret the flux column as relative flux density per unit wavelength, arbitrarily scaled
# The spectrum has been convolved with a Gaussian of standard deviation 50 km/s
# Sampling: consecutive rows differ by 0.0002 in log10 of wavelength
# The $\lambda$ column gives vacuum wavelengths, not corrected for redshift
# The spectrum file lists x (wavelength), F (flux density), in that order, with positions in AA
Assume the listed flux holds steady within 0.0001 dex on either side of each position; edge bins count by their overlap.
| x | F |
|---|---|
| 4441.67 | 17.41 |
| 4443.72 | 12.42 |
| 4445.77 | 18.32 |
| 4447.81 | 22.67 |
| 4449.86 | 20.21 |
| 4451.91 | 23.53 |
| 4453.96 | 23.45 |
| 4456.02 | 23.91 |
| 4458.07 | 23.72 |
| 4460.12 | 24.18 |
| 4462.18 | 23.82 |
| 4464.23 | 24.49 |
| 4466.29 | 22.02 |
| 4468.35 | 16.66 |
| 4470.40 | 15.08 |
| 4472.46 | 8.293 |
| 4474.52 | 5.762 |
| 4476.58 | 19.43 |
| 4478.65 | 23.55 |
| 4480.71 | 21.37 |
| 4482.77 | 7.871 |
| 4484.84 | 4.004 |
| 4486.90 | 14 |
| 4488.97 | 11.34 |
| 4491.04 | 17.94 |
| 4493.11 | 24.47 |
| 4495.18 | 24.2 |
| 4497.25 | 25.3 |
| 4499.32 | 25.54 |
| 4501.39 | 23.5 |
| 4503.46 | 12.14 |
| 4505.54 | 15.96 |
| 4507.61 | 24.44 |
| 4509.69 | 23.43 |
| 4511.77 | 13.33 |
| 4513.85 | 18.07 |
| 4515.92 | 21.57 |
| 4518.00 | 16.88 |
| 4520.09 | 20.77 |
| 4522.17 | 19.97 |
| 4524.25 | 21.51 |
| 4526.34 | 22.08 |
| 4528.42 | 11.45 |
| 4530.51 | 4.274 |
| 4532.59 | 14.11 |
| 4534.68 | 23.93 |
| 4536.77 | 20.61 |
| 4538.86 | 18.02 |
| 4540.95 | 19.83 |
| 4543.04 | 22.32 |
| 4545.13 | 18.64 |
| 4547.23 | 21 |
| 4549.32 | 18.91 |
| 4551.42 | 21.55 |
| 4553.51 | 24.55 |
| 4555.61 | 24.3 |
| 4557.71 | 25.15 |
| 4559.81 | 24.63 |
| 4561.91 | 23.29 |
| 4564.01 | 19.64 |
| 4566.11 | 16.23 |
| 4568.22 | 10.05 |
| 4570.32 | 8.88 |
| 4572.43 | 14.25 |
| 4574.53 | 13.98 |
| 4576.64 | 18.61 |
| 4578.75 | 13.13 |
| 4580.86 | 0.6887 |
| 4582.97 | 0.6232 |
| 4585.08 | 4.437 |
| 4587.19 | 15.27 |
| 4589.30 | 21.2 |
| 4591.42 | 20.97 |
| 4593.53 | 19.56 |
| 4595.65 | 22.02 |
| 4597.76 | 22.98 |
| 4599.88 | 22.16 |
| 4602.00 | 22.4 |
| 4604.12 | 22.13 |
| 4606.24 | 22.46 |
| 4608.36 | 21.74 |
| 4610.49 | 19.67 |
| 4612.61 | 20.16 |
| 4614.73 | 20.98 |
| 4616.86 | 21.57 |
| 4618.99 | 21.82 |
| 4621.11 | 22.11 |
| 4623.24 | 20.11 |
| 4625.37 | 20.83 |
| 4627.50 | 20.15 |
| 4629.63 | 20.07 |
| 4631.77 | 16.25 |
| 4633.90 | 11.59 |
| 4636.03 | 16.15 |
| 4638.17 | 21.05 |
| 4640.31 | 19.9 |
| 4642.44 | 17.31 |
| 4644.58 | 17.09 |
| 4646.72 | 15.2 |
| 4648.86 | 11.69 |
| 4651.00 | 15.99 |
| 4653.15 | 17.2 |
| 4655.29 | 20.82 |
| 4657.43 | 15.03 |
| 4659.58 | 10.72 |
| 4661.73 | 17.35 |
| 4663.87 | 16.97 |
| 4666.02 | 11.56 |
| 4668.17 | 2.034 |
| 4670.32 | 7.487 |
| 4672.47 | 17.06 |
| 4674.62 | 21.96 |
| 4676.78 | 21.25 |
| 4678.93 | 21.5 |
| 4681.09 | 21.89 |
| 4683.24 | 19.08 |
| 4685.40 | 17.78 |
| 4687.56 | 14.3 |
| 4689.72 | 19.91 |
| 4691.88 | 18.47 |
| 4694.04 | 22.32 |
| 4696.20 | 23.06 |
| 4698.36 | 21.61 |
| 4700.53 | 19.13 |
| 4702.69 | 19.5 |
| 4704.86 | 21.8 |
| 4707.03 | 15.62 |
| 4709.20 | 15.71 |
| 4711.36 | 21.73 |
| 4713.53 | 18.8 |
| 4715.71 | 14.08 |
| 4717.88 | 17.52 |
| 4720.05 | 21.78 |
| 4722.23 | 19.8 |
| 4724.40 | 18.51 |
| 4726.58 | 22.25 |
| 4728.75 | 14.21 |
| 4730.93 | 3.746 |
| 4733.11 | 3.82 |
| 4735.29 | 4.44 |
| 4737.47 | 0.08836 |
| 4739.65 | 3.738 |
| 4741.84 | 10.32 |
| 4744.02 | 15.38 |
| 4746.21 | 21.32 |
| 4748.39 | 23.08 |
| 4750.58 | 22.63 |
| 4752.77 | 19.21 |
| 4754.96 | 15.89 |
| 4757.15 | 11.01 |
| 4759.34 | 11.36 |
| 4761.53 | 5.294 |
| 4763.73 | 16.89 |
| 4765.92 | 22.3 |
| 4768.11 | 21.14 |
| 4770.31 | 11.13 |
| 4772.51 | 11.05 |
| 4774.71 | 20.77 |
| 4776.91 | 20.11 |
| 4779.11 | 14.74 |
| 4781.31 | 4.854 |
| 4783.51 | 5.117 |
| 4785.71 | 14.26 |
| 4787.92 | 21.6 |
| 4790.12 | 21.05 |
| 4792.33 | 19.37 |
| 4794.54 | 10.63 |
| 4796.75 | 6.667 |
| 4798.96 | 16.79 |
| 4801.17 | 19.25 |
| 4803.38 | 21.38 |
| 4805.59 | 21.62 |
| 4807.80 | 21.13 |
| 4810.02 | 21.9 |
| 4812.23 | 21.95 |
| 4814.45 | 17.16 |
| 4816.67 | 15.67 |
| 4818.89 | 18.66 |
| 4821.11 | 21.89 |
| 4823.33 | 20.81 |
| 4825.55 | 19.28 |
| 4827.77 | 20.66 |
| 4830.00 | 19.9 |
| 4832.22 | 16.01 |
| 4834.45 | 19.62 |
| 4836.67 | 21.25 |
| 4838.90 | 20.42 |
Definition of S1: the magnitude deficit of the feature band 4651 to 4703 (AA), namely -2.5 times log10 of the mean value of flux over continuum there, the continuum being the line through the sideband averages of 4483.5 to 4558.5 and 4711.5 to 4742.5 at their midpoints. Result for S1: -0.22 mag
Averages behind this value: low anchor 19.1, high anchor 12.7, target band 17.4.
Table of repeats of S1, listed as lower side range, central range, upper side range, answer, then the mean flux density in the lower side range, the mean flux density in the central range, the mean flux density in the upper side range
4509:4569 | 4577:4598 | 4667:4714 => 0.34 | 19.3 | 13.9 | 18.3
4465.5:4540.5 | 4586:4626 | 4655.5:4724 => -0.19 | 17.6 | 21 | 17.7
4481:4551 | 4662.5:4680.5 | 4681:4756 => 0.12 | 18.3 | 15.2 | 16.6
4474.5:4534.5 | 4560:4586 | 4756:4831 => 0.38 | 17.8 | 12.4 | 16.7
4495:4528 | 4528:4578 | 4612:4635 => 0.10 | 20.3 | 18.3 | 19.6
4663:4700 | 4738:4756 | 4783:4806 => 0.06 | 17.6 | 15.9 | 16.3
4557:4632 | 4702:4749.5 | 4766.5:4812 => 0.15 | 18.1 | 14.8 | 16.4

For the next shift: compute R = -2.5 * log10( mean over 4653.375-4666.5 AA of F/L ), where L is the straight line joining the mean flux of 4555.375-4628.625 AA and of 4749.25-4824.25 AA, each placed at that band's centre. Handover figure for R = 0.13 mag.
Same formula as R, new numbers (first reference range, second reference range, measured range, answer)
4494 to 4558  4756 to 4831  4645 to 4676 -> 0.25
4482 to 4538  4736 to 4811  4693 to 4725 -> -0.21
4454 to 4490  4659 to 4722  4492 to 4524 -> -0.19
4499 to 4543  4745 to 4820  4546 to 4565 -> -0.22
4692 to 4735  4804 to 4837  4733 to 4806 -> 0.28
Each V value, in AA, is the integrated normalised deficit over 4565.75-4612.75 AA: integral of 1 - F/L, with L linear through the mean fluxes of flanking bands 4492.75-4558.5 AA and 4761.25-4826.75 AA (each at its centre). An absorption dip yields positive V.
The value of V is 7.5 AA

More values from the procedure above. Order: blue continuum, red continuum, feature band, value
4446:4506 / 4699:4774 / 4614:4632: -4.1 AA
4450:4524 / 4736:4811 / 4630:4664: 1.3 AA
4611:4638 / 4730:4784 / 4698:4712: -3.3 AA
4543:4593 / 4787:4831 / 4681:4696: -1.2 AA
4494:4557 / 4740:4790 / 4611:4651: -1.4 AA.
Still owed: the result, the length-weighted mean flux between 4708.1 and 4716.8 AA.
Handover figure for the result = 17.6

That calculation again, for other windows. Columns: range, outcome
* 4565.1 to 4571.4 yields 11.7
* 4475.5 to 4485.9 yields 15.2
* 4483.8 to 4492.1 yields 11.9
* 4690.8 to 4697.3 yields 21.3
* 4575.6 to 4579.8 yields 15.9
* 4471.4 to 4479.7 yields 14.3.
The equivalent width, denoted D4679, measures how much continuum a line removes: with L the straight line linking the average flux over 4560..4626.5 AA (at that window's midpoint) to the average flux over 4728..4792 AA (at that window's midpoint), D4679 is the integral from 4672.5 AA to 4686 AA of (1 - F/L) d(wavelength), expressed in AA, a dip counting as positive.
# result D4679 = -4.2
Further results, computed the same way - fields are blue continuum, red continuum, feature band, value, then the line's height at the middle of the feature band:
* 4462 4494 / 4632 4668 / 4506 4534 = -3.4 AA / 15.9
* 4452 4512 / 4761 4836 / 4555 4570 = -1.1 AA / 18.4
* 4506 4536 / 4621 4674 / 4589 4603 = -3.9 AA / 16.9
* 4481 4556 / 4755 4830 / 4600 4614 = -2.7 AA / 18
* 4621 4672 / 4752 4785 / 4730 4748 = 7.4 AA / 14.5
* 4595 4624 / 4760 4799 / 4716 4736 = 3.2 AA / 16.8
